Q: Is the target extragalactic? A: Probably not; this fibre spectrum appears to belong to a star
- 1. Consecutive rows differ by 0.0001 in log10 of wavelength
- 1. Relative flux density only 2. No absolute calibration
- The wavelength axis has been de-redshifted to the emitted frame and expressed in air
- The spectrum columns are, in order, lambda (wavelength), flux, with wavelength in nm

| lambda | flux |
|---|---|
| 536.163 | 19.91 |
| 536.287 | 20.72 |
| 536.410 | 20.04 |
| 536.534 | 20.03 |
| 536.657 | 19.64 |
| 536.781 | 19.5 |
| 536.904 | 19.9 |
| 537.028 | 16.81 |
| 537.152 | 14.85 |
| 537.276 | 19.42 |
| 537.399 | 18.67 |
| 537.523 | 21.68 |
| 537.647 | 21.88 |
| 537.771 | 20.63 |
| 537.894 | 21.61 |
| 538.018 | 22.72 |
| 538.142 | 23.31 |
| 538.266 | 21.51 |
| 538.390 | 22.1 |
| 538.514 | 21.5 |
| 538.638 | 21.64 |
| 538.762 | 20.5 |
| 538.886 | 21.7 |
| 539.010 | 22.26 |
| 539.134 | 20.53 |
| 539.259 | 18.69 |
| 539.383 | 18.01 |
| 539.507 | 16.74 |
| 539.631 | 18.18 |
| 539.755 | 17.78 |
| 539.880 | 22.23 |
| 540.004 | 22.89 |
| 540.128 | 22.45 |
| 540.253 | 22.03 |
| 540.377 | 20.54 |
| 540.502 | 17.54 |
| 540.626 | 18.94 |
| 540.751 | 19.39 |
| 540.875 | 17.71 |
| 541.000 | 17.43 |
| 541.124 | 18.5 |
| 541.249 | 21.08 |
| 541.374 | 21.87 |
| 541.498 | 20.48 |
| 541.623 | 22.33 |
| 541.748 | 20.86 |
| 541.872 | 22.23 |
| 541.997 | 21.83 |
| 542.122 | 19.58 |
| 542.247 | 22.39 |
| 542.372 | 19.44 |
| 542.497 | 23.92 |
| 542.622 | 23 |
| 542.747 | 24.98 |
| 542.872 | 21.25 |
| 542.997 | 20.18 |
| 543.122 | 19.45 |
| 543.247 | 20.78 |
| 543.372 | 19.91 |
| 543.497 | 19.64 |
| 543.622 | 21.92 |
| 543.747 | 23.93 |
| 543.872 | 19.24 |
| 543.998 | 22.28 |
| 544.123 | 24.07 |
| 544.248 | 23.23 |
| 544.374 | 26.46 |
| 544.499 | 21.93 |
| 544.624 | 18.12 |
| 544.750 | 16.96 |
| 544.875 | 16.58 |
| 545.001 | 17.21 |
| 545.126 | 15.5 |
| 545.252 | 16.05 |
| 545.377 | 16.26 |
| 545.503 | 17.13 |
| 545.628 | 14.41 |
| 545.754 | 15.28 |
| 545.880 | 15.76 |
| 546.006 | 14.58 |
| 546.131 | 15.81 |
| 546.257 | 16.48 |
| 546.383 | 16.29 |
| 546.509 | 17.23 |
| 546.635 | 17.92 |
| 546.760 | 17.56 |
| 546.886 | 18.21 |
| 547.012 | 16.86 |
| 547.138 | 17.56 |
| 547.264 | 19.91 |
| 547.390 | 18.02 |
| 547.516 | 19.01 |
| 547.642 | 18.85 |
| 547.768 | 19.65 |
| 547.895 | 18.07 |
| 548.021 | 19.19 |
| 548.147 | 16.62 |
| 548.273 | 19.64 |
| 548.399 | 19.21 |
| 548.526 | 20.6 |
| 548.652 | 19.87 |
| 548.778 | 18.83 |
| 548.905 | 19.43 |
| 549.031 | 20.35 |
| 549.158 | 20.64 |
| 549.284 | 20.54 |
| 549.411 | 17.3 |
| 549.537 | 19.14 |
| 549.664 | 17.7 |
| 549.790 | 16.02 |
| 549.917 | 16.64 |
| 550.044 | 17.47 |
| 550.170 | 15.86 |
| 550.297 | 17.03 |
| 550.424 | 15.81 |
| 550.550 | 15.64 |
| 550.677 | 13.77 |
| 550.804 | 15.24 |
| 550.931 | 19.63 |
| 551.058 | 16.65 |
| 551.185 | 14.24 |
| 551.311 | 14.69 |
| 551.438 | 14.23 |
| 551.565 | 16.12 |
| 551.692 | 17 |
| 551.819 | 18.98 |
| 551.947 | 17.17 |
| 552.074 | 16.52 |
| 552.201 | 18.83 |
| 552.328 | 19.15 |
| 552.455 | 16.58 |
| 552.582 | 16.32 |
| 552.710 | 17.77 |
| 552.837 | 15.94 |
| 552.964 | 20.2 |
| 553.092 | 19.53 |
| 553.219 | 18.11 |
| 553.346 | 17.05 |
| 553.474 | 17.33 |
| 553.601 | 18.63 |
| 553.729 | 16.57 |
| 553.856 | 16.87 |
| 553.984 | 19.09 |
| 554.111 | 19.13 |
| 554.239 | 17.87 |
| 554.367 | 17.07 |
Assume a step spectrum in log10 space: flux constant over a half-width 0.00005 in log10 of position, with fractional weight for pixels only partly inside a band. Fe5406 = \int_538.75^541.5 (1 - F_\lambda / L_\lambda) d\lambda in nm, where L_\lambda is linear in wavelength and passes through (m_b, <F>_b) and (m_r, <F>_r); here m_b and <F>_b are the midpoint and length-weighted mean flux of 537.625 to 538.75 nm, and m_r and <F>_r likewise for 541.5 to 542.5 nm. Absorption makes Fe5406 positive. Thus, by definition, 0.22 nm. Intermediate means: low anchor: 21.8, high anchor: 21.4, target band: 19.9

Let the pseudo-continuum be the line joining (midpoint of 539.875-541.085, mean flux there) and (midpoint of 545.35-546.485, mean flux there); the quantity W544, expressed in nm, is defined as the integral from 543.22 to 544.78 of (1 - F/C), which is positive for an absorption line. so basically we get -0.38 nm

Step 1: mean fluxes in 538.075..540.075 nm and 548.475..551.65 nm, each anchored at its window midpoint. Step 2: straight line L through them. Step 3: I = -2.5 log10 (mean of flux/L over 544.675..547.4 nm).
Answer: 0.113 mag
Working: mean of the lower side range 20.6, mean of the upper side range 17.3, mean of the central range 16.7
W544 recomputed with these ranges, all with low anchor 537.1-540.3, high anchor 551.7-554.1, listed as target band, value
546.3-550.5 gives 0.10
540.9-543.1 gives -0.13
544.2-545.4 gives 0.03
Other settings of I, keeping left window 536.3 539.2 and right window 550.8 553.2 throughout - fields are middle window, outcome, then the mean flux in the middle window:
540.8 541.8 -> -0.02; 20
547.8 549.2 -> -0.08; 19.3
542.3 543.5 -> -0.11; 21.3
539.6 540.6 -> -0.03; 20.5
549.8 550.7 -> 0.09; 16.1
